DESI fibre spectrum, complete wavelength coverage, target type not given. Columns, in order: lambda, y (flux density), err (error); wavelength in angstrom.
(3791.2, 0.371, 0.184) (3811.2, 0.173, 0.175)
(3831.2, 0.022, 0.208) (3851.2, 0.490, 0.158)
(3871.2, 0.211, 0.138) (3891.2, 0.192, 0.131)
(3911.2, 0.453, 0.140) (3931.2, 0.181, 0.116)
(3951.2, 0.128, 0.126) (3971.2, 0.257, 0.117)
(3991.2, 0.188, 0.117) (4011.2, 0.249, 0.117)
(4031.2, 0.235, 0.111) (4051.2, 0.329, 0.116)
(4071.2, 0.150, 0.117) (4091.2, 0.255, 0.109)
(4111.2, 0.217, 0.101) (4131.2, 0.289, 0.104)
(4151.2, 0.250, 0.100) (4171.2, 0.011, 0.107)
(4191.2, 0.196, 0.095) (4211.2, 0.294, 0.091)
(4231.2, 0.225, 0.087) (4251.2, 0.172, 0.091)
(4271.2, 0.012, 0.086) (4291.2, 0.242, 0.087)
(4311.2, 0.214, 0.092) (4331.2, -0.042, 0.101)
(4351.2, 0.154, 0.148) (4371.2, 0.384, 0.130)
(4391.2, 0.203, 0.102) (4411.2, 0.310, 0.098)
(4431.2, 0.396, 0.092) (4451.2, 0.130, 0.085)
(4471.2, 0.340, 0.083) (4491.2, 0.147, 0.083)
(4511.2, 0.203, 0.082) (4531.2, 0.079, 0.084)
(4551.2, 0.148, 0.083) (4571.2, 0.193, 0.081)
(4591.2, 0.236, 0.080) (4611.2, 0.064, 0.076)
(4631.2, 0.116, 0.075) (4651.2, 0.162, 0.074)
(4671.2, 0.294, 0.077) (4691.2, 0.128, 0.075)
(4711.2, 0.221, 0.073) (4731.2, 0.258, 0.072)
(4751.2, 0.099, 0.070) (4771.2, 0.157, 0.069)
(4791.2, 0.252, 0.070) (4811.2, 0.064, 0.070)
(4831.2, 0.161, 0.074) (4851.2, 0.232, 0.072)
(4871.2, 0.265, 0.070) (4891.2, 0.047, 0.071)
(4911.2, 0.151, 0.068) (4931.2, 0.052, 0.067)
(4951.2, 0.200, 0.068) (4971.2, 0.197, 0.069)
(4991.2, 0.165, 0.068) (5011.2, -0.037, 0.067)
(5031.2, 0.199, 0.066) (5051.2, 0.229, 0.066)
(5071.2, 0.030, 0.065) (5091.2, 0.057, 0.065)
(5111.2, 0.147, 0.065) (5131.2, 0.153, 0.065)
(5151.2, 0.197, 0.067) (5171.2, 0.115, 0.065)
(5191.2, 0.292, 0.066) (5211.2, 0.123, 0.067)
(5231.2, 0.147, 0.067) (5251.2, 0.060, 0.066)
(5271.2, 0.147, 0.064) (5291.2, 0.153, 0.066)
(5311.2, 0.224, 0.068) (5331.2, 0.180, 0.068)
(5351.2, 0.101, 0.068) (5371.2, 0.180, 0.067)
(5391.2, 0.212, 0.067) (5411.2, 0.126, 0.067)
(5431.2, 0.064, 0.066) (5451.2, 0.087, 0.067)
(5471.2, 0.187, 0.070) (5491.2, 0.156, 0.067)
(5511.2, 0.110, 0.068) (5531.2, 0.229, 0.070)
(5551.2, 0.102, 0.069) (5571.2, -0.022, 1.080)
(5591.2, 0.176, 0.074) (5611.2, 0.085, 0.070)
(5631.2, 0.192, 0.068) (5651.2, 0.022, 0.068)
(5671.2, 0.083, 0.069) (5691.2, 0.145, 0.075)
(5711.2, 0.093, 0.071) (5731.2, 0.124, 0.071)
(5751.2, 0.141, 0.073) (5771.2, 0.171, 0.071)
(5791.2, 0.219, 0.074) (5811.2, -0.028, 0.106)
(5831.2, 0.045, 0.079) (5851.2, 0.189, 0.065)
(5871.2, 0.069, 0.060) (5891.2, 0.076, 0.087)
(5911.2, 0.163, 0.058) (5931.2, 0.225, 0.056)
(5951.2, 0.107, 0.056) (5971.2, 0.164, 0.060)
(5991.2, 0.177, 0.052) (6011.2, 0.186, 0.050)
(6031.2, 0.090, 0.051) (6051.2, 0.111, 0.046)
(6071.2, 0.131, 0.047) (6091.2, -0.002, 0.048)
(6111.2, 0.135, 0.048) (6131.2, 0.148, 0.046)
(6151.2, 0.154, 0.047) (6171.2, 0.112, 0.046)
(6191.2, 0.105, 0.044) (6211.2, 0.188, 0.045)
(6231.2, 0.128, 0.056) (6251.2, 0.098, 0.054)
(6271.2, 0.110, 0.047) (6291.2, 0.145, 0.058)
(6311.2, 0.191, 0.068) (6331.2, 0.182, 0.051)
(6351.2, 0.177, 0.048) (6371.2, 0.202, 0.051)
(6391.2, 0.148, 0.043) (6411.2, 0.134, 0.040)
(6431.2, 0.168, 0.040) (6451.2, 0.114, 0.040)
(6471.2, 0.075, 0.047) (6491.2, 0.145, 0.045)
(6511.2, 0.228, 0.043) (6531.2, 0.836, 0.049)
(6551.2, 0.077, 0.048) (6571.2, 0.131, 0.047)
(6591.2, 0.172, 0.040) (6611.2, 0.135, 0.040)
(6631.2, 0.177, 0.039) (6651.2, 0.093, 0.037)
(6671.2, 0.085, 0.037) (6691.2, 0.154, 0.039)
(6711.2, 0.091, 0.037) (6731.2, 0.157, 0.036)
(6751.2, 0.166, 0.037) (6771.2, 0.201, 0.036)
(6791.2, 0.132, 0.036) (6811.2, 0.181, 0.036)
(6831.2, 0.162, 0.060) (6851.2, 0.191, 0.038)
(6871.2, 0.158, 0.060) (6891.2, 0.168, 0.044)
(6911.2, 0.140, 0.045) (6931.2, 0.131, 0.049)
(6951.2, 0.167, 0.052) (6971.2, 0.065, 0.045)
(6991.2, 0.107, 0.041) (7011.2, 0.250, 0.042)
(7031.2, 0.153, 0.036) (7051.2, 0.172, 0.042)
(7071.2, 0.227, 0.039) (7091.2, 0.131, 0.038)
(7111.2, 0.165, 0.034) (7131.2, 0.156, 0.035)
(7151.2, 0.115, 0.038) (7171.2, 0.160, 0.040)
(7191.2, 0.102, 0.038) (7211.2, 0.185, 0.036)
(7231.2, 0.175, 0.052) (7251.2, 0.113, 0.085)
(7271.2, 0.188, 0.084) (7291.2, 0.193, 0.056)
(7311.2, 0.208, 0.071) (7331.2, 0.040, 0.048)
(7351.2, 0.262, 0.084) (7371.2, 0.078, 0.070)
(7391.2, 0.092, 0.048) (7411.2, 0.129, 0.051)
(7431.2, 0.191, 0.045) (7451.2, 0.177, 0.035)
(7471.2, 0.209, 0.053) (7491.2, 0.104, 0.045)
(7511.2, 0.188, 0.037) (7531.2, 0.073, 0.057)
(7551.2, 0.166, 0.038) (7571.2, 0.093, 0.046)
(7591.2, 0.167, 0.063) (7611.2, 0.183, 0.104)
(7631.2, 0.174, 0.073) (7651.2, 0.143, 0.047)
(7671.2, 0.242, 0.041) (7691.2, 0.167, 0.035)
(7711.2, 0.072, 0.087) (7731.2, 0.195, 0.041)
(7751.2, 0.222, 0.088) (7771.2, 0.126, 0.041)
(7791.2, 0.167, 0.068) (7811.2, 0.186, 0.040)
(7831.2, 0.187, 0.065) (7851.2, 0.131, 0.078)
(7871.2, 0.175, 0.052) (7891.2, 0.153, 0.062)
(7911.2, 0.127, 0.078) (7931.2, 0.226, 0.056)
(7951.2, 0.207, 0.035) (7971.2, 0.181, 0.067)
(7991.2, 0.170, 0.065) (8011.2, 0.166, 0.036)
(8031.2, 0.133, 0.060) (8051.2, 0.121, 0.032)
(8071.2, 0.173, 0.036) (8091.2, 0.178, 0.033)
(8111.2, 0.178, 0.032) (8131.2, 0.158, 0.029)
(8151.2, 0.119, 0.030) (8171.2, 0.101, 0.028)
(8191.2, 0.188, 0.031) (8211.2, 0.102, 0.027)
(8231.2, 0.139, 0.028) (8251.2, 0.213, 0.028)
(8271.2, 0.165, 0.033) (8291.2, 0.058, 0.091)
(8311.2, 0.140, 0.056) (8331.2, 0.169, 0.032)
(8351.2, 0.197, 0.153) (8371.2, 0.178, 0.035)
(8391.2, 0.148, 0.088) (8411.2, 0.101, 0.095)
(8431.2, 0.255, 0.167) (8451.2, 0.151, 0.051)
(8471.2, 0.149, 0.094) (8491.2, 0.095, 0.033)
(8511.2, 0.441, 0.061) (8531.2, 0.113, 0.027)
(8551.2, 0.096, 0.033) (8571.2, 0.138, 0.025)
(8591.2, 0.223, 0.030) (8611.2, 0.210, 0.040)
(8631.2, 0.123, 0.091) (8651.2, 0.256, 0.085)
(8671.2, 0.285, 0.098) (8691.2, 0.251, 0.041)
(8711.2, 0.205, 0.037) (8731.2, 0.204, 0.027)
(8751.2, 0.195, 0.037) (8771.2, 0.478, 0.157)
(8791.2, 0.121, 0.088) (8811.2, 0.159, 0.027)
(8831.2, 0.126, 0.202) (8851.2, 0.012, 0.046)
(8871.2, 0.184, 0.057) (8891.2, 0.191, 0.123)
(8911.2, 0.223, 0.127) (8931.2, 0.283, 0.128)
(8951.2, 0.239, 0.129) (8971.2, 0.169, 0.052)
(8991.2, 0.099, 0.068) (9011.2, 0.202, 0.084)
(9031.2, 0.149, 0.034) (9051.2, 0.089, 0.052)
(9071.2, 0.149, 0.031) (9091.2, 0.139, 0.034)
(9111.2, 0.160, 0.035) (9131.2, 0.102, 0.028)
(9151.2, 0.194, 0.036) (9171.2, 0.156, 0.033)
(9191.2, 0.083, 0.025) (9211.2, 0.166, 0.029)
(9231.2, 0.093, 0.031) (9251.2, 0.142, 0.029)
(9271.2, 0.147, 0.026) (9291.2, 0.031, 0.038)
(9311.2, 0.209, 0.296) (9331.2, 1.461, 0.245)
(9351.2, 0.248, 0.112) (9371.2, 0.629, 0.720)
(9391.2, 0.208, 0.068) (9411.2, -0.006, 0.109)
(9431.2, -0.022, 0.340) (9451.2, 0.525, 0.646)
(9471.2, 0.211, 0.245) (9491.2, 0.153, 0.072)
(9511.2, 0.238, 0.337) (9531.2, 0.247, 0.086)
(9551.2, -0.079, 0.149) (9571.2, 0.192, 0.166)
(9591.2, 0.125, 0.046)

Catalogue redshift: 0.751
